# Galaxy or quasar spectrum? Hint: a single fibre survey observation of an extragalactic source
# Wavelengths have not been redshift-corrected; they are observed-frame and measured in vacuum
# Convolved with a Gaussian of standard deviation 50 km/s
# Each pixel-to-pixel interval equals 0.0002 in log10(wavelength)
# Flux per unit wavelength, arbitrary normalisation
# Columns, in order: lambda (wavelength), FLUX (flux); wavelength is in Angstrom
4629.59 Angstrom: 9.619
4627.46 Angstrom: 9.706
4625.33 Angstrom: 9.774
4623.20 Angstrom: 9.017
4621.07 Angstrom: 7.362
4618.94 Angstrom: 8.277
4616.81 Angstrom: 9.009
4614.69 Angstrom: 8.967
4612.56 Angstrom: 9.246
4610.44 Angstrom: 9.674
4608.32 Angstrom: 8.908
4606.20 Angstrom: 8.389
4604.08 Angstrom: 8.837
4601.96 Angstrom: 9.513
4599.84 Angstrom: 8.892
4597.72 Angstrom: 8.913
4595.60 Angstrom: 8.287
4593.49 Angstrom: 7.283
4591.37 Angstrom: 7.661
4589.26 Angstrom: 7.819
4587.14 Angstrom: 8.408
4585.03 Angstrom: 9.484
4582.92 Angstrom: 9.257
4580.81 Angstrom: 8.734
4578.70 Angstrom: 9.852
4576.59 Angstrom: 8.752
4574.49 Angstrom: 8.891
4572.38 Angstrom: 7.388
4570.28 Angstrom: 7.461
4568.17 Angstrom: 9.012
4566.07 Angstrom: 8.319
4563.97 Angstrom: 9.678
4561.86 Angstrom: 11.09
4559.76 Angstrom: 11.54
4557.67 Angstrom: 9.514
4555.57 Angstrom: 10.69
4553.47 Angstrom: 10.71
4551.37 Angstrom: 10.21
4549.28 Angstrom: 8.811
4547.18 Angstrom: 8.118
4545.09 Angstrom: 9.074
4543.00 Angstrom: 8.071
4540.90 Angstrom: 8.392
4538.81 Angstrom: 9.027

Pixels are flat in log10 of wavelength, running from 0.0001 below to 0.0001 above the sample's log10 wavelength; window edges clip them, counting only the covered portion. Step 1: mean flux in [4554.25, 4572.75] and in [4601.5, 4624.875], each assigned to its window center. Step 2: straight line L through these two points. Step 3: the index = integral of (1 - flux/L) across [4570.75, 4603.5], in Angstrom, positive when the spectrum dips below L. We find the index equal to 2.1 Angstrom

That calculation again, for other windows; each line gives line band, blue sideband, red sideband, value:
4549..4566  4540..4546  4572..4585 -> -3.1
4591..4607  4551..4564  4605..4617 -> 1.5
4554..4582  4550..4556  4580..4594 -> 0.6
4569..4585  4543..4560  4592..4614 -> 0.9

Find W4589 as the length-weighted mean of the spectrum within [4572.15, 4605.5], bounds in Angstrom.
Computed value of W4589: 8.65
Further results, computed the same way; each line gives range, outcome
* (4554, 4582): 9.33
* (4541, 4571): 9.44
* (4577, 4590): 8.94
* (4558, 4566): 10.4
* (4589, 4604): 8.4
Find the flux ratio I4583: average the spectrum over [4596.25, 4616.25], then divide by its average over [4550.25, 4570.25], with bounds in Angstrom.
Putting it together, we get 0.91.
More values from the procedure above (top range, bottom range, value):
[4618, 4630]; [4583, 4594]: 1.08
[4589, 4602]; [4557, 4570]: 0.85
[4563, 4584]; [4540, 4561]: 0.92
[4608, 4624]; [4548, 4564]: 0.86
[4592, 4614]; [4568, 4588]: 1.01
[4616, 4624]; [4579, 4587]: 0.92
